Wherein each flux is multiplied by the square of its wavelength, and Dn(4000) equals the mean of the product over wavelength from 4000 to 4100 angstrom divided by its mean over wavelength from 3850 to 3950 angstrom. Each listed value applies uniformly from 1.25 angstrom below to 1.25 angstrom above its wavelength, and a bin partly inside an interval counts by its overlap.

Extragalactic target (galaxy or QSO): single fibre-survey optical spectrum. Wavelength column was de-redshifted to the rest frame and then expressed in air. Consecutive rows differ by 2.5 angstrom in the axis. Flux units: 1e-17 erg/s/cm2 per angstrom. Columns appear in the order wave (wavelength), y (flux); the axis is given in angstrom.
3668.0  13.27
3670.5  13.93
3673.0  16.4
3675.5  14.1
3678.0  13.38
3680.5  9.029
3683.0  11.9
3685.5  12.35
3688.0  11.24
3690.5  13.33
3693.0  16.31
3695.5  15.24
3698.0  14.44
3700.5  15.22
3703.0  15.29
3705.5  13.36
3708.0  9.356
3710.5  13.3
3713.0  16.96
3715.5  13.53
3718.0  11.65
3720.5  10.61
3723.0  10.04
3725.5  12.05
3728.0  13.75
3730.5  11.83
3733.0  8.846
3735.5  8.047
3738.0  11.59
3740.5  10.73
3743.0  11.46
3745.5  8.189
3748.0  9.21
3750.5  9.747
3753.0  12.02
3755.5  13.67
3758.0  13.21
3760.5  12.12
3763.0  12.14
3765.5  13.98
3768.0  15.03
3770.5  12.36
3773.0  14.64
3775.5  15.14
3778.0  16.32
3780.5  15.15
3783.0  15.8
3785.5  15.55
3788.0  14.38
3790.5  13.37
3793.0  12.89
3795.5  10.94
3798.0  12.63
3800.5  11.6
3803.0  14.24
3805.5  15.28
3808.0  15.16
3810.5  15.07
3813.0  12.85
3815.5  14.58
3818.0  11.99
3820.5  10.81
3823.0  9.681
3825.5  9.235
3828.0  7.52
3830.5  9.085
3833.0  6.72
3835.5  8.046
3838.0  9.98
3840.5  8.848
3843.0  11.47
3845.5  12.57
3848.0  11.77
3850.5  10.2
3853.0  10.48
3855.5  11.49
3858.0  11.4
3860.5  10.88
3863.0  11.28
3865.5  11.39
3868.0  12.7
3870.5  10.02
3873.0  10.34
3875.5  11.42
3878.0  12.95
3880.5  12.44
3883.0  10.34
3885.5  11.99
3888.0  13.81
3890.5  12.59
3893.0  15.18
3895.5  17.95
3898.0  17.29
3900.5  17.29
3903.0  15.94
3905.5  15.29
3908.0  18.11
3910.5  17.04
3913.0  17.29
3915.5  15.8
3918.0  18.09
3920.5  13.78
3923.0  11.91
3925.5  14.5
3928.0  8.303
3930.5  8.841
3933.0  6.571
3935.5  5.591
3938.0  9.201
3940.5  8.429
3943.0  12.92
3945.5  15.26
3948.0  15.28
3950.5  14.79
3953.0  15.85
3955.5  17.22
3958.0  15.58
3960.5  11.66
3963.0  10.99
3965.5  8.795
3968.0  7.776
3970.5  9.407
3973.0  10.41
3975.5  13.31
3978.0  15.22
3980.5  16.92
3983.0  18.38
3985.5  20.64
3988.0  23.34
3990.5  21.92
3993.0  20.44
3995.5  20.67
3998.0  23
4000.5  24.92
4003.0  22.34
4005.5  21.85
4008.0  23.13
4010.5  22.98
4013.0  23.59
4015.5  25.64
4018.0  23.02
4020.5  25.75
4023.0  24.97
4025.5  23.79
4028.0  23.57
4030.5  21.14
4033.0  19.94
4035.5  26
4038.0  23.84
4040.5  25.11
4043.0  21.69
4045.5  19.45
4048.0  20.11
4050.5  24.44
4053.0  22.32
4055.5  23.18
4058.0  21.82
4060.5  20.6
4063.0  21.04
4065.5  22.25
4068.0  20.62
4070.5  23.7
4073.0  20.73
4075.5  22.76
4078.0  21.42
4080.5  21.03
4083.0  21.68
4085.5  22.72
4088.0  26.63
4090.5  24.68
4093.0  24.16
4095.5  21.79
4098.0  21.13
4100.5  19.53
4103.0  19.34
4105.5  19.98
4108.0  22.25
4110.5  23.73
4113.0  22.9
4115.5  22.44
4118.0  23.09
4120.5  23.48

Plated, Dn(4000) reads 1.91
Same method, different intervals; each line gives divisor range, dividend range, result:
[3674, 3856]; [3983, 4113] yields 2.11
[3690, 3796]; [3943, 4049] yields 1.71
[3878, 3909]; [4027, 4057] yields 1.65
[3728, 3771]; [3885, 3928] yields 1.45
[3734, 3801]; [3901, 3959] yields 1.17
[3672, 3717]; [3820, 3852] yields 0.77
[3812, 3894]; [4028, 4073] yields 2.21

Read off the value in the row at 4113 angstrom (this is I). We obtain 22.9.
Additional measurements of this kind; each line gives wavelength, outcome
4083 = 21.68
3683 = 11.9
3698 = 14.44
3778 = 16.32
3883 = 10.34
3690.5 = 13.33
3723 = 10.04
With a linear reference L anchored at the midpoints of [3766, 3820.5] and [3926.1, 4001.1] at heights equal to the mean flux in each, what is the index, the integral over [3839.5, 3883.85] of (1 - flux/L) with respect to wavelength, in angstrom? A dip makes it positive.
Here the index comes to 9.0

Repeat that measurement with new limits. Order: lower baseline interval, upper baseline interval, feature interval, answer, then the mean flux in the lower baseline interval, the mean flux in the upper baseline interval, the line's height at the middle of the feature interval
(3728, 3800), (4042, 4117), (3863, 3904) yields 7.4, 12.5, 22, 16.1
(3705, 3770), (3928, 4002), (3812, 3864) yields 9.9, 11.8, 14.5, 13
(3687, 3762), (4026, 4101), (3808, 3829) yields 4.6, 12.2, 22.3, 15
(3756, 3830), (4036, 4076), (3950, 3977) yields 9.5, 13.2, 22.2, 19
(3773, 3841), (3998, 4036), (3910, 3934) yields 6.8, 12.4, 23.4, 18.5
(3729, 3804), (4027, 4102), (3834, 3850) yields 5.0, 12.6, 22.3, 15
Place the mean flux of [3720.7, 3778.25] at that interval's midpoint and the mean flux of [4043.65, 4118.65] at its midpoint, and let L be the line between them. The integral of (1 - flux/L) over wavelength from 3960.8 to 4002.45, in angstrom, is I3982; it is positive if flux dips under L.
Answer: 5.4 angstrom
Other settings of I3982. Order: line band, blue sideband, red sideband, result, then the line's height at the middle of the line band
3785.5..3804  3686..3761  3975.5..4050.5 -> 2.0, 14.6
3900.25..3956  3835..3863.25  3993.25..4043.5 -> 9.9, 16.6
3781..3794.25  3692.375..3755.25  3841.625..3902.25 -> -2.4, 12.3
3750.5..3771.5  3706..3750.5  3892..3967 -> -2.2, 11.6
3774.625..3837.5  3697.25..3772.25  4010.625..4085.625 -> 8.1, 14.5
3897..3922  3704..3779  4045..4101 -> 1.0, 17.2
